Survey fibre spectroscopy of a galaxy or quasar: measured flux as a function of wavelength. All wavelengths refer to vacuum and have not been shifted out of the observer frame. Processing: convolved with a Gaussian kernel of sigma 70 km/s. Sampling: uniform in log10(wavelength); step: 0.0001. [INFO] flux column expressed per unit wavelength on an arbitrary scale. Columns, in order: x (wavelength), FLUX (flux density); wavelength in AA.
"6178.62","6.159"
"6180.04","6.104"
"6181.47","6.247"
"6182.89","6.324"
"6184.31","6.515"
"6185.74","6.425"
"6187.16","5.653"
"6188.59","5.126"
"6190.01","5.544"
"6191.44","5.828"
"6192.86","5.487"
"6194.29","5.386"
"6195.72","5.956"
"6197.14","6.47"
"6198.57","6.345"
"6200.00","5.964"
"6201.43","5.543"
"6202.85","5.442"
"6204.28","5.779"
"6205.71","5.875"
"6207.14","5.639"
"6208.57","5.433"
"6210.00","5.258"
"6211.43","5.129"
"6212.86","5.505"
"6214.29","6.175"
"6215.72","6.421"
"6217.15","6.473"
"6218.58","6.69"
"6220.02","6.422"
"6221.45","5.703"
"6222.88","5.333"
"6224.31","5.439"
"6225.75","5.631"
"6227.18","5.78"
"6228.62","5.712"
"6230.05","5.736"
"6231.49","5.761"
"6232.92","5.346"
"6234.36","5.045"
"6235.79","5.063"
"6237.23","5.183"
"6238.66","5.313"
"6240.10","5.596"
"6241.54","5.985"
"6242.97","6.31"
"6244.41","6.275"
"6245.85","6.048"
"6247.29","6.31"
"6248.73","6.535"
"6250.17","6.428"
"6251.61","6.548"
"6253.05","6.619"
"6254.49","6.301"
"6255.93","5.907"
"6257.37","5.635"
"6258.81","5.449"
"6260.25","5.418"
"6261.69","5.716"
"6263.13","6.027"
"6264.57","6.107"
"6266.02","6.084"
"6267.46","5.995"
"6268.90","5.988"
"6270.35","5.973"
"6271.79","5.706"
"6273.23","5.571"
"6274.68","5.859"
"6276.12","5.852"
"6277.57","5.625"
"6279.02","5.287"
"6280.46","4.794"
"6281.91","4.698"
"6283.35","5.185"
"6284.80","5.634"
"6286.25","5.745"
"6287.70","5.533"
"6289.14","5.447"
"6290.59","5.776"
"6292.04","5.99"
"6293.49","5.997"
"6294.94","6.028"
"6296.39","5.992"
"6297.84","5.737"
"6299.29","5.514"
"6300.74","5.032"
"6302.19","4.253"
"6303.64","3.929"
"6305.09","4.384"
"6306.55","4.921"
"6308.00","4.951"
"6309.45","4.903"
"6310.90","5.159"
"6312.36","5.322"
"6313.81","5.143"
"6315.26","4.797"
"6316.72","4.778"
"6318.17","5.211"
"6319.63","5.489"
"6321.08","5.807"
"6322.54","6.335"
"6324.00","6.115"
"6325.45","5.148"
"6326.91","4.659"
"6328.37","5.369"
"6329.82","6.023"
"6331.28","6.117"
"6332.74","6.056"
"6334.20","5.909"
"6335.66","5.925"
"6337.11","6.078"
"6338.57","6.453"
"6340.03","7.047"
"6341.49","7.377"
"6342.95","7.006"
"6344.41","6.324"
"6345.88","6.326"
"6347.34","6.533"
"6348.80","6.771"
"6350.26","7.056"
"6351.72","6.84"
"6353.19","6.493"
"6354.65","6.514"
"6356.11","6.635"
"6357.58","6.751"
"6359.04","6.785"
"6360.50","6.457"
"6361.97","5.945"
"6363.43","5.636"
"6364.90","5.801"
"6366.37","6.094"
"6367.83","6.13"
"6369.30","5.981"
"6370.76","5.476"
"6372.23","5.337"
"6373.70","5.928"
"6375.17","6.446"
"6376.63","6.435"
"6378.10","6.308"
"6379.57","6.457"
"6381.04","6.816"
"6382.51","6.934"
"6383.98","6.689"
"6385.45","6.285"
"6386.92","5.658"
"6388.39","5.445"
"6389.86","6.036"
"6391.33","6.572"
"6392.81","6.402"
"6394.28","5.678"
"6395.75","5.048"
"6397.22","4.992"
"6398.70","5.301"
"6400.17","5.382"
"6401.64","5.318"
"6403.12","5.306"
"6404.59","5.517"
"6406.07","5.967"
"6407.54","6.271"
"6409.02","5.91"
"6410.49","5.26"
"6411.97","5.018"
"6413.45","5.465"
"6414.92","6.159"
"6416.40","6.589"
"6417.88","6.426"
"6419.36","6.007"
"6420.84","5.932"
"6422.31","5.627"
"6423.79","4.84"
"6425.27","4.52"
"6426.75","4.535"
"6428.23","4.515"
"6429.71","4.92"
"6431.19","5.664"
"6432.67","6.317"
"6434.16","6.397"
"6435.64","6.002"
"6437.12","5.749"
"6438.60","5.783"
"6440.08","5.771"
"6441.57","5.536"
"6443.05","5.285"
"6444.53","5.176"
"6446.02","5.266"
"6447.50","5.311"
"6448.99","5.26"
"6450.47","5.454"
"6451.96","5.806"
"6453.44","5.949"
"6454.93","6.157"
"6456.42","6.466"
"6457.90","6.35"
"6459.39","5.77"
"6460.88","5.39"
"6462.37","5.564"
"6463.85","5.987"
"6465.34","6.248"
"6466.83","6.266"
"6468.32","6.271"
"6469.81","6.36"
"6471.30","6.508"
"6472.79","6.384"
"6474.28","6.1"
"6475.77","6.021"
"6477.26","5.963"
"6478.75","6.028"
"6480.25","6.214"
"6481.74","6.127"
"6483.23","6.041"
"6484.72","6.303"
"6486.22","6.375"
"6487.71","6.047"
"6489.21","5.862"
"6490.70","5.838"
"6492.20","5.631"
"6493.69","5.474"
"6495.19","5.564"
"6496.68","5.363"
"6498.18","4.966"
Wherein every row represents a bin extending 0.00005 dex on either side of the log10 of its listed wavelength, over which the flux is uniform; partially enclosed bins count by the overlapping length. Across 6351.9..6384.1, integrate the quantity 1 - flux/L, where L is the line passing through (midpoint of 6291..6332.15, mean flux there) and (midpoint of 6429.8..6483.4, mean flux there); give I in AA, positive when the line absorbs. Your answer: -4.2 AA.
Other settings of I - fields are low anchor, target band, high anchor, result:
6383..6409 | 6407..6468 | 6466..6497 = 2.28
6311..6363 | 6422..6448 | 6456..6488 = 3.05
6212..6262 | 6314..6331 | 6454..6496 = 1.43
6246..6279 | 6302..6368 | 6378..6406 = 0.54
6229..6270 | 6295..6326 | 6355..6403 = 3.89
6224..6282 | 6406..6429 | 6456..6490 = 1.82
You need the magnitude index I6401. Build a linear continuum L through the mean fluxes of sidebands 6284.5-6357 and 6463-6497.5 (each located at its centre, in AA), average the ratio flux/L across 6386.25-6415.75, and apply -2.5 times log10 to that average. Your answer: 0.05 mag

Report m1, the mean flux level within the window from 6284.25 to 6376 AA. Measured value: 5.83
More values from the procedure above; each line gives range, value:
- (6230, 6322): 5.57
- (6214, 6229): 5.98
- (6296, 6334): 5.28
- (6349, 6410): 6.08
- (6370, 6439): 5.78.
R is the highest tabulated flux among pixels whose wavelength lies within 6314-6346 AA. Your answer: 7.377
